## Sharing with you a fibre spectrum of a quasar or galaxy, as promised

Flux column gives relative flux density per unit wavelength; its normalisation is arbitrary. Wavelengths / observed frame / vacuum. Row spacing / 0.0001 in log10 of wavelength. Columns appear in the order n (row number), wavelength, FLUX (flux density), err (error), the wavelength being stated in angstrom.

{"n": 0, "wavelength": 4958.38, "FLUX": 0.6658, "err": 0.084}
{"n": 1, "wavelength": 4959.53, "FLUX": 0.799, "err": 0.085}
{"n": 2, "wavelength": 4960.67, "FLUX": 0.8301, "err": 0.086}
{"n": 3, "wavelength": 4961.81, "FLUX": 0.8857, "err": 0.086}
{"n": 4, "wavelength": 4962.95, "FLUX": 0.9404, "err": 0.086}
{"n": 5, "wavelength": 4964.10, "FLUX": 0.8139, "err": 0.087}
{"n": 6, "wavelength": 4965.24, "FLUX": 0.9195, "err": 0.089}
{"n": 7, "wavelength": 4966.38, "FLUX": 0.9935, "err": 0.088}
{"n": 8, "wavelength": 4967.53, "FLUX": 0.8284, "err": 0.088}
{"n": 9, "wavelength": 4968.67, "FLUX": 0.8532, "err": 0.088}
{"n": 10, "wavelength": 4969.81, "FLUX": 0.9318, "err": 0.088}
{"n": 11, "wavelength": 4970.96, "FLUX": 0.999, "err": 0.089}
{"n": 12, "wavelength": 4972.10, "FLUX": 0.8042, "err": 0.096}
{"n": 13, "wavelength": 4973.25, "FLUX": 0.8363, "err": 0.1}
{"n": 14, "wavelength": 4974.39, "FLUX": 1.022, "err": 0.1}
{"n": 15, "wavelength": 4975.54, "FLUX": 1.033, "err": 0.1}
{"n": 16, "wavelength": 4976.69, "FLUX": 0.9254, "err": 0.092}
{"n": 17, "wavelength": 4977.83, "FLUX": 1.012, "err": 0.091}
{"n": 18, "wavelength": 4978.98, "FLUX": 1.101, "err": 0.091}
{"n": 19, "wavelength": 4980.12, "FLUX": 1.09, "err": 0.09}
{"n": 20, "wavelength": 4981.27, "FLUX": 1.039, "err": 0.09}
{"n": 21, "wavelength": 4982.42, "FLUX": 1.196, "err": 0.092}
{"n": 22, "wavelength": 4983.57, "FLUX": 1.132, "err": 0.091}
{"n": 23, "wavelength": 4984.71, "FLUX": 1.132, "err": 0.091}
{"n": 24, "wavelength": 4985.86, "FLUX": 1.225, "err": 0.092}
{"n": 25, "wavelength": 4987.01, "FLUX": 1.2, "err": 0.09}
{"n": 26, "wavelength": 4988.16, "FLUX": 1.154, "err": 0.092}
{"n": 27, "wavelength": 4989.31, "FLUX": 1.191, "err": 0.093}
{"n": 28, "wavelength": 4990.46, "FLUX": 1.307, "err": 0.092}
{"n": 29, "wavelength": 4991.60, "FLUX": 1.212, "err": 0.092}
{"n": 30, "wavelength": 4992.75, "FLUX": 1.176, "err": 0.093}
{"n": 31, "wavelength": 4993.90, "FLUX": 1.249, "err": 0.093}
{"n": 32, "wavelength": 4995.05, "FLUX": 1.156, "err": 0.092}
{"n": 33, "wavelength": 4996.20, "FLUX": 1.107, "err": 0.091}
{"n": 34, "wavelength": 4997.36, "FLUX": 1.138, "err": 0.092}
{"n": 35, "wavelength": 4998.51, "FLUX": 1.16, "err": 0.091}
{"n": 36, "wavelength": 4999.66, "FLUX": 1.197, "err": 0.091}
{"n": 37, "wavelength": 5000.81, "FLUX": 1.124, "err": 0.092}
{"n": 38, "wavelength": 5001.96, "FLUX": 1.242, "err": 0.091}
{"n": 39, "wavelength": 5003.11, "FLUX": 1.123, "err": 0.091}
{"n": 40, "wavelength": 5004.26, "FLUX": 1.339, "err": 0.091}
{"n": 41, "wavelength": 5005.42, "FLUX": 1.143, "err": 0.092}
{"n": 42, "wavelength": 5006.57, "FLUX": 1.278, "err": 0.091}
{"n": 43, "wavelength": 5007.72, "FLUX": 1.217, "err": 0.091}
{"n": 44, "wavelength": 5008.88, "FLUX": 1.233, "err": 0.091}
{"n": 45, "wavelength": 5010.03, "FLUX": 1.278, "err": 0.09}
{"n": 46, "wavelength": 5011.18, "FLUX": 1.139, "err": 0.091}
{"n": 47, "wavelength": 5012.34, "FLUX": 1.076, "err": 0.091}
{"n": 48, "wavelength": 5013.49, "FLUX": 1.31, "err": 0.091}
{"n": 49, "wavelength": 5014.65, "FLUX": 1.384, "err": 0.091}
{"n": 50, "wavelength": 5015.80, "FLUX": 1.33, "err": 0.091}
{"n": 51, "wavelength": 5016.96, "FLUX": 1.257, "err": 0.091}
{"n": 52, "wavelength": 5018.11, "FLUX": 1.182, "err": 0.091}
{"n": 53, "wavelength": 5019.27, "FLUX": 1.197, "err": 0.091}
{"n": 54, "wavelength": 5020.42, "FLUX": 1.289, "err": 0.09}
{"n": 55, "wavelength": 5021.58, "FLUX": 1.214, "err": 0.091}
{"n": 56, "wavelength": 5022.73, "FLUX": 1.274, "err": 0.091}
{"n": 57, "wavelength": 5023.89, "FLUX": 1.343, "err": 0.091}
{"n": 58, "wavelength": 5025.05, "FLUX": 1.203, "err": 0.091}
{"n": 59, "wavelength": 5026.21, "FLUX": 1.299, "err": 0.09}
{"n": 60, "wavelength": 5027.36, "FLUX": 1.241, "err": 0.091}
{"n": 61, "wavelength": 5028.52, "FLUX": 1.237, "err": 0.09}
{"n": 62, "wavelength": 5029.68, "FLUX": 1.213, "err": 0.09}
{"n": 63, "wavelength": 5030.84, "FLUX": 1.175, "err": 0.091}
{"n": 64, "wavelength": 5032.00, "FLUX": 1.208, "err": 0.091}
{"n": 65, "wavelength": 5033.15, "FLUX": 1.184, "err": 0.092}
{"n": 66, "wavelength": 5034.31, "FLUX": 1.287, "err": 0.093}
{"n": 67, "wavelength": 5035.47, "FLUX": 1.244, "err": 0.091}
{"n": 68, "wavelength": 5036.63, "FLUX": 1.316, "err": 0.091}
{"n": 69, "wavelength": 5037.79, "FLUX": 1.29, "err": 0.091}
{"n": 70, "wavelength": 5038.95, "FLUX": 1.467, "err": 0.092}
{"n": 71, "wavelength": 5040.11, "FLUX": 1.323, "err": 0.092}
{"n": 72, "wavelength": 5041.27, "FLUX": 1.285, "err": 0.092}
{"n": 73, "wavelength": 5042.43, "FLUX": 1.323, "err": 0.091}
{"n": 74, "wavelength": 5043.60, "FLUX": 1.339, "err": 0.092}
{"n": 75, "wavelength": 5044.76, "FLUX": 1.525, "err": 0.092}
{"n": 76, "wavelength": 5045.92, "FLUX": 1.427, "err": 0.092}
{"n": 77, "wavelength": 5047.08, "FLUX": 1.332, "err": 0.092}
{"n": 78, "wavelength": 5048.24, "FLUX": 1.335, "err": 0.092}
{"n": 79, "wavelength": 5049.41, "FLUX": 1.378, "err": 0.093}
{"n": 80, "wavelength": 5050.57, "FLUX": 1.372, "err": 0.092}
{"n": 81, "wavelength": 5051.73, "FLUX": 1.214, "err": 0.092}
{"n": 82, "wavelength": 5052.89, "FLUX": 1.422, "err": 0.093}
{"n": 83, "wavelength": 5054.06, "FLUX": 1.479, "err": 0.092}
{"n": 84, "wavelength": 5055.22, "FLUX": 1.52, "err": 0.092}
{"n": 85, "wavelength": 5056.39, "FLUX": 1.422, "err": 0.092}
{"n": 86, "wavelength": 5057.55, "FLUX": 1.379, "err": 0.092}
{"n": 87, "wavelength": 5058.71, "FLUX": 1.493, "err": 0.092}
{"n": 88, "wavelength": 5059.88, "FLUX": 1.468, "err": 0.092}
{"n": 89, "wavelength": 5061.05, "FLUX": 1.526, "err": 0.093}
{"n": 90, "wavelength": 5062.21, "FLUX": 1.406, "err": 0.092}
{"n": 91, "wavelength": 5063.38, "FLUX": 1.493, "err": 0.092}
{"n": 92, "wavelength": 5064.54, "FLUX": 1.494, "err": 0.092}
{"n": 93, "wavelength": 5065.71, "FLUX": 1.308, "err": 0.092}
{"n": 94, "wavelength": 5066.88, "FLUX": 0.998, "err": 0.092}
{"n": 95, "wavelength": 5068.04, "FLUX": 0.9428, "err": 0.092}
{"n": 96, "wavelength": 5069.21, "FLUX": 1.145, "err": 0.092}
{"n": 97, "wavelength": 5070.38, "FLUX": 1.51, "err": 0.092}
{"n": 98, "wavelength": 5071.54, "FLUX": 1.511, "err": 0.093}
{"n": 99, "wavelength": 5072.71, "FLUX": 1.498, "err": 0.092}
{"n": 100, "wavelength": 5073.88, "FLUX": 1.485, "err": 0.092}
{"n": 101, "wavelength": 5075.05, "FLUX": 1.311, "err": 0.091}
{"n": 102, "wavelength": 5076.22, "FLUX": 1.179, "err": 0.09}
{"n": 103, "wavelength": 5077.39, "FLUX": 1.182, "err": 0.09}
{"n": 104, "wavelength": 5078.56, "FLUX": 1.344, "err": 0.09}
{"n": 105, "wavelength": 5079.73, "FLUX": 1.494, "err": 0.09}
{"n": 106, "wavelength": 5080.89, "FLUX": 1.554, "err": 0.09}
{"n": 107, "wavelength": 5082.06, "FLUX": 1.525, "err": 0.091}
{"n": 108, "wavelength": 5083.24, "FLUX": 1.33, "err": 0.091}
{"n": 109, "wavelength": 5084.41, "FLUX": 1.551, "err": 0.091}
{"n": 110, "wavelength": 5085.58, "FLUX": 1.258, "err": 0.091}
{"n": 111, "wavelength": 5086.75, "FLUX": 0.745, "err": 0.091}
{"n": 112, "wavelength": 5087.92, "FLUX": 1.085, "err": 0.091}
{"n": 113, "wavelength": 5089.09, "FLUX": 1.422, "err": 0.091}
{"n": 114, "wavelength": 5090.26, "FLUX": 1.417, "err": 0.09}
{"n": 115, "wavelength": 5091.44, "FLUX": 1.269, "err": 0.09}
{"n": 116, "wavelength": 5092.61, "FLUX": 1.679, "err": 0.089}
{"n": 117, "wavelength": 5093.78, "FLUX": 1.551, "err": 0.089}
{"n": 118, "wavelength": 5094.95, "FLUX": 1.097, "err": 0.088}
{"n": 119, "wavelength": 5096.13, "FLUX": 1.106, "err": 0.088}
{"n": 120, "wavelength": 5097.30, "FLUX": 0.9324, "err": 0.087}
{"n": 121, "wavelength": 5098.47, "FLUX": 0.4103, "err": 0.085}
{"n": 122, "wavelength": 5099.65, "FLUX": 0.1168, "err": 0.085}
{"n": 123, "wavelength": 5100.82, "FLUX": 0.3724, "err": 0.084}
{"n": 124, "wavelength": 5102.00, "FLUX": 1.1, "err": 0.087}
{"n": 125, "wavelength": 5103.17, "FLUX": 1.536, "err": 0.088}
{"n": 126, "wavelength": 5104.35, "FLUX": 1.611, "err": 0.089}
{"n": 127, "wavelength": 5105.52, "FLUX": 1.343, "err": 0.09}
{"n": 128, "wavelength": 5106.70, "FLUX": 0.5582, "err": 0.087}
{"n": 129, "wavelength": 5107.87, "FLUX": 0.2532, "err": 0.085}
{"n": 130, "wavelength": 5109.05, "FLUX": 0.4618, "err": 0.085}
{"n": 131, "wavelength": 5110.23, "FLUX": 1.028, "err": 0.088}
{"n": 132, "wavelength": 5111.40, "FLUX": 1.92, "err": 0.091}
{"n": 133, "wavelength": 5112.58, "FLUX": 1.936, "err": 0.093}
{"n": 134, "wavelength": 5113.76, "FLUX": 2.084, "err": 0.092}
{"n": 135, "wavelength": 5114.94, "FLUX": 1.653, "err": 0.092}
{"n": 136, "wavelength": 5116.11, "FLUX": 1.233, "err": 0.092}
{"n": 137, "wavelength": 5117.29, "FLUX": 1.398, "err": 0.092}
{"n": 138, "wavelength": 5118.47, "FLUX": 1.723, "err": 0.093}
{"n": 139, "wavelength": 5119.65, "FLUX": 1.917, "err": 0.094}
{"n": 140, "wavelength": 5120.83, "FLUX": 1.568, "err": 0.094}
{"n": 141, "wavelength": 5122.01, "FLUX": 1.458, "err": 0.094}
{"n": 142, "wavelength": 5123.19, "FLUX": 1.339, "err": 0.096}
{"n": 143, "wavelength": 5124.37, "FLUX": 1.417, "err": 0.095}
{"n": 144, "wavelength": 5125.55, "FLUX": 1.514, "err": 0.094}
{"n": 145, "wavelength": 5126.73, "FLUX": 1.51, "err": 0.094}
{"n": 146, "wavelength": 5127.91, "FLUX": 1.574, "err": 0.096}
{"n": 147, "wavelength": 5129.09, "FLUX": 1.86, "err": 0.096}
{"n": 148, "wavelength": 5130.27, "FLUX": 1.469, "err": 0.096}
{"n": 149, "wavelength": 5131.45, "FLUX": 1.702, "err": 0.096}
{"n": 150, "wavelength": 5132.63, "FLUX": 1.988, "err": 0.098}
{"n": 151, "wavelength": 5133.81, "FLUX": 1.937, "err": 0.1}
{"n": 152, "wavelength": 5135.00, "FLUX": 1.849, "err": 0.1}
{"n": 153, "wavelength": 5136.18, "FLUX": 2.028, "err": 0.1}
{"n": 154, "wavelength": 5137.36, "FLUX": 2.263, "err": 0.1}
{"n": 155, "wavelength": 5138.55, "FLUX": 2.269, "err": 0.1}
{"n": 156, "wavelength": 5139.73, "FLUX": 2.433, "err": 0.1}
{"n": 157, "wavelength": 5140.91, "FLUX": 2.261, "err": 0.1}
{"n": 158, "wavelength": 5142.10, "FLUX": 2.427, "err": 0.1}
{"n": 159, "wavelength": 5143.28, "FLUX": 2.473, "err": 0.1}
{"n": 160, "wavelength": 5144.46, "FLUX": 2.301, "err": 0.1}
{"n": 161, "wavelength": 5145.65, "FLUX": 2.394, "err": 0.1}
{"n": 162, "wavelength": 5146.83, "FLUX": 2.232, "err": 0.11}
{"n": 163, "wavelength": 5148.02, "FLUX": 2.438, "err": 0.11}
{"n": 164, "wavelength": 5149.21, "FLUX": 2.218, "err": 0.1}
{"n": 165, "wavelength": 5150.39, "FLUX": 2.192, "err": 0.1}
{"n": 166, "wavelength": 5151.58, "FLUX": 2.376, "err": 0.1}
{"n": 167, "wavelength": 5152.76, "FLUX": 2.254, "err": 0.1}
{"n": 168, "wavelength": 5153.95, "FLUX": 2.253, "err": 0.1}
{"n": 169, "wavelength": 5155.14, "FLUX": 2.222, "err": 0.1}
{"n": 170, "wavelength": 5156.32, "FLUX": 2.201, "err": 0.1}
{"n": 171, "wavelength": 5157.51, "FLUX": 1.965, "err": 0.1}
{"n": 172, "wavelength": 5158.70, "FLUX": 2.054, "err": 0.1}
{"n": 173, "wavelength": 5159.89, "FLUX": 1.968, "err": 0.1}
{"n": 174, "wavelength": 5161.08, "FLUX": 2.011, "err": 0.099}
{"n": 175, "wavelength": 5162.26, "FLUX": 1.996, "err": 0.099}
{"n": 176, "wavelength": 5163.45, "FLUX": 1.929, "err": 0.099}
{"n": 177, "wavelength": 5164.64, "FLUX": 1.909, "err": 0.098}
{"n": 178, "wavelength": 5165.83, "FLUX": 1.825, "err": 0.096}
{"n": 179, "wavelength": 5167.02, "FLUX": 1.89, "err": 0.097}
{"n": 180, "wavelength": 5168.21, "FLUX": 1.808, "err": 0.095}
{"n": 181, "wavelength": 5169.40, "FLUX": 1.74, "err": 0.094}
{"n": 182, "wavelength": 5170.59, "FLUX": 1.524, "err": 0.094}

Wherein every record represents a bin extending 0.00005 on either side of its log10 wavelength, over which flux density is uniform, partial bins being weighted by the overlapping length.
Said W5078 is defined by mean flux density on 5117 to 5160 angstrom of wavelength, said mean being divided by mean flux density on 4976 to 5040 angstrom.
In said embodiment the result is 1.65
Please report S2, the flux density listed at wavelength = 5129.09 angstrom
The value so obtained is 1.86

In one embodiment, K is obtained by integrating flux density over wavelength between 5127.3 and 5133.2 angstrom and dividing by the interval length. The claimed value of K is 1.72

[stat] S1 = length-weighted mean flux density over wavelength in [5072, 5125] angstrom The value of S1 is 1.28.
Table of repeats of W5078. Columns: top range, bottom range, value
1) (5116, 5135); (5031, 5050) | 1.22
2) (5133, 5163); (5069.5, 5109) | 1.86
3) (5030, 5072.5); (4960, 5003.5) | 1.27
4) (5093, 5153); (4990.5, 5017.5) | 1.34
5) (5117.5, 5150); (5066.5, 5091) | 1.48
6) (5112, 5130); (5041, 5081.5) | 1.17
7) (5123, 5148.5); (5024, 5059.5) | 1.50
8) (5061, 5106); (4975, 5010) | 1.07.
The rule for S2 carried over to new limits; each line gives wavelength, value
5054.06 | 1.479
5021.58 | 1.214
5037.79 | 1.29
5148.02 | 2.438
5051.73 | 1.214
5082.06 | 1.525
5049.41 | 1.378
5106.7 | 0.5582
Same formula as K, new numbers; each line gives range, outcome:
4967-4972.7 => 0.884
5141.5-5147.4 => 2.37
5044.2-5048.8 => 1.41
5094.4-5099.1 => 0.878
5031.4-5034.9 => 1.23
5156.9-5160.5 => 1.99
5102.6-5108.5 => 1.05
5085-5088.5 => 1.03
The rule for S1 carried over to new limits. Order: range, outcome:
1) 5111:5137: 1.69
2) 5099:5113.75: 1.06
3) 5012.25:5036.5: 1.25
